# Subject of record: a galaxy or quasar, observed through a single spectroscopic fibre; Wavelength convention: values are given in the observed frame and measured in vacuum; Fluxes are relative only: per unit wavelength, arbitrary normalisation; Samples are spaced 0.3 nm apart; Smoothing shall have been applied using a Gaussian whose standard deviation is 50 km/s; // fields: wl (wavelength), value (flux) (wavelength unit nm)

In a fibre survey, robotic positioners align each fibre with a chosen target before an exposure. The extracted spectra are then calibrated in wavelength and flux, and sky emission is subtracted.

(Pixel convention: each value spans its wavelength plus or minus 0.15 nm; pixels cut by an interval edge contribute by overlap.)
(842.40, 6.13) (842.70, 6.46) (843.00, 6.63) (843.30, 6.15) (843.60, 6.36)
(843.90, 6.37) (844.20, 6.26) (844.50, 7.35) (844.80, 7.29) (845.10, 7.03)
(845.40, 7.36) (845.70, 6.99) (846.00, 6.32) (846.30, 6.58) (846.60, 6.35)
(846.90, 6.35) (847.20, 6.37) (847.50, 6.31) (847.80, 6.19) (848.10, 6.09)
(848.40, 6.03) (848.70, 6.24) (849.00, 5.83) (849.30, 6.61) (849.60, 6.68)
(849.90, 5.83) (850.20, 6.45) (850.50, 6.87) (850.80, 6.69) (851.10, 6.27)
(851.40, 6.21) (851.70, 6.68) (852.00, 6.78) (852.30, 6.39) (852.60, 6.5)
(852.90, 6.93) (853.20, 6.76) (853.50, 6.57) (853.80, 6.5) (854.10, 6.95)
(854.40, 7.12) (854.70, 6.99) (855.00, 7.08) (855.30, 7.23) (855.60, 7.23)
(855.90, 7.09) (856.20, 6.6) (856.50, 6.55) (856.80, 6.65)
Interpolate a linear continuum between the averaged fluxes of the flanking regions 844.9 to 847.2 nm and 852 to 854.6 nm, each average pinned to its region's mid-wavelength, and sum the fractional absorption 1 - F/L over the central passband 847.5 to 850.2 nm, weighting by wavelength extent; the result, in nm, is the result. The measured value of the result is 0.20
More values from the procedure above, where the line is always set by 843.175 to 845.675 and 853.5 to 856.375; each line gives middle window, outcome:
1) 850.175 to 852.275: 0.102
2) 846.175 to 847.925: 0.121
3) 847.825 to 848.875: 0.112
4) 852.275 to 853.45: 0.043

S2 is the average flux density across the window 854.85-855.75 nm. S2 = 7.18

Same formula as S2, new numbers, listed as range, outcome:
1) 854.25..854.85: 7.05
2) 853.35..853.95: 6.54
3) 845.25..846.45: 6.81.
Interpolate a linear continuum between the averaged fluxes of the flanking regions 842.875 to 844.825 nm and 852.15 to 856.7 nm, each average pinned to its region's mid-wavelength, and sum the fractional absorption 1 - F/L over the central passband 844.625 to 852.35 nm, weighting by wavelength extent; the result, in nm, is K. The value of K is 0.23 nm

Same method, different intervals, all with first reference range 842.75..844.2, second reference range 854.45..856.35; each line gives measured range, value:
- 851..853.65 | 0.115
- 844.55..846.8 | -0.126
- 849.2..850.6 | 0.054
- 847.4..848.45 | 0.073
